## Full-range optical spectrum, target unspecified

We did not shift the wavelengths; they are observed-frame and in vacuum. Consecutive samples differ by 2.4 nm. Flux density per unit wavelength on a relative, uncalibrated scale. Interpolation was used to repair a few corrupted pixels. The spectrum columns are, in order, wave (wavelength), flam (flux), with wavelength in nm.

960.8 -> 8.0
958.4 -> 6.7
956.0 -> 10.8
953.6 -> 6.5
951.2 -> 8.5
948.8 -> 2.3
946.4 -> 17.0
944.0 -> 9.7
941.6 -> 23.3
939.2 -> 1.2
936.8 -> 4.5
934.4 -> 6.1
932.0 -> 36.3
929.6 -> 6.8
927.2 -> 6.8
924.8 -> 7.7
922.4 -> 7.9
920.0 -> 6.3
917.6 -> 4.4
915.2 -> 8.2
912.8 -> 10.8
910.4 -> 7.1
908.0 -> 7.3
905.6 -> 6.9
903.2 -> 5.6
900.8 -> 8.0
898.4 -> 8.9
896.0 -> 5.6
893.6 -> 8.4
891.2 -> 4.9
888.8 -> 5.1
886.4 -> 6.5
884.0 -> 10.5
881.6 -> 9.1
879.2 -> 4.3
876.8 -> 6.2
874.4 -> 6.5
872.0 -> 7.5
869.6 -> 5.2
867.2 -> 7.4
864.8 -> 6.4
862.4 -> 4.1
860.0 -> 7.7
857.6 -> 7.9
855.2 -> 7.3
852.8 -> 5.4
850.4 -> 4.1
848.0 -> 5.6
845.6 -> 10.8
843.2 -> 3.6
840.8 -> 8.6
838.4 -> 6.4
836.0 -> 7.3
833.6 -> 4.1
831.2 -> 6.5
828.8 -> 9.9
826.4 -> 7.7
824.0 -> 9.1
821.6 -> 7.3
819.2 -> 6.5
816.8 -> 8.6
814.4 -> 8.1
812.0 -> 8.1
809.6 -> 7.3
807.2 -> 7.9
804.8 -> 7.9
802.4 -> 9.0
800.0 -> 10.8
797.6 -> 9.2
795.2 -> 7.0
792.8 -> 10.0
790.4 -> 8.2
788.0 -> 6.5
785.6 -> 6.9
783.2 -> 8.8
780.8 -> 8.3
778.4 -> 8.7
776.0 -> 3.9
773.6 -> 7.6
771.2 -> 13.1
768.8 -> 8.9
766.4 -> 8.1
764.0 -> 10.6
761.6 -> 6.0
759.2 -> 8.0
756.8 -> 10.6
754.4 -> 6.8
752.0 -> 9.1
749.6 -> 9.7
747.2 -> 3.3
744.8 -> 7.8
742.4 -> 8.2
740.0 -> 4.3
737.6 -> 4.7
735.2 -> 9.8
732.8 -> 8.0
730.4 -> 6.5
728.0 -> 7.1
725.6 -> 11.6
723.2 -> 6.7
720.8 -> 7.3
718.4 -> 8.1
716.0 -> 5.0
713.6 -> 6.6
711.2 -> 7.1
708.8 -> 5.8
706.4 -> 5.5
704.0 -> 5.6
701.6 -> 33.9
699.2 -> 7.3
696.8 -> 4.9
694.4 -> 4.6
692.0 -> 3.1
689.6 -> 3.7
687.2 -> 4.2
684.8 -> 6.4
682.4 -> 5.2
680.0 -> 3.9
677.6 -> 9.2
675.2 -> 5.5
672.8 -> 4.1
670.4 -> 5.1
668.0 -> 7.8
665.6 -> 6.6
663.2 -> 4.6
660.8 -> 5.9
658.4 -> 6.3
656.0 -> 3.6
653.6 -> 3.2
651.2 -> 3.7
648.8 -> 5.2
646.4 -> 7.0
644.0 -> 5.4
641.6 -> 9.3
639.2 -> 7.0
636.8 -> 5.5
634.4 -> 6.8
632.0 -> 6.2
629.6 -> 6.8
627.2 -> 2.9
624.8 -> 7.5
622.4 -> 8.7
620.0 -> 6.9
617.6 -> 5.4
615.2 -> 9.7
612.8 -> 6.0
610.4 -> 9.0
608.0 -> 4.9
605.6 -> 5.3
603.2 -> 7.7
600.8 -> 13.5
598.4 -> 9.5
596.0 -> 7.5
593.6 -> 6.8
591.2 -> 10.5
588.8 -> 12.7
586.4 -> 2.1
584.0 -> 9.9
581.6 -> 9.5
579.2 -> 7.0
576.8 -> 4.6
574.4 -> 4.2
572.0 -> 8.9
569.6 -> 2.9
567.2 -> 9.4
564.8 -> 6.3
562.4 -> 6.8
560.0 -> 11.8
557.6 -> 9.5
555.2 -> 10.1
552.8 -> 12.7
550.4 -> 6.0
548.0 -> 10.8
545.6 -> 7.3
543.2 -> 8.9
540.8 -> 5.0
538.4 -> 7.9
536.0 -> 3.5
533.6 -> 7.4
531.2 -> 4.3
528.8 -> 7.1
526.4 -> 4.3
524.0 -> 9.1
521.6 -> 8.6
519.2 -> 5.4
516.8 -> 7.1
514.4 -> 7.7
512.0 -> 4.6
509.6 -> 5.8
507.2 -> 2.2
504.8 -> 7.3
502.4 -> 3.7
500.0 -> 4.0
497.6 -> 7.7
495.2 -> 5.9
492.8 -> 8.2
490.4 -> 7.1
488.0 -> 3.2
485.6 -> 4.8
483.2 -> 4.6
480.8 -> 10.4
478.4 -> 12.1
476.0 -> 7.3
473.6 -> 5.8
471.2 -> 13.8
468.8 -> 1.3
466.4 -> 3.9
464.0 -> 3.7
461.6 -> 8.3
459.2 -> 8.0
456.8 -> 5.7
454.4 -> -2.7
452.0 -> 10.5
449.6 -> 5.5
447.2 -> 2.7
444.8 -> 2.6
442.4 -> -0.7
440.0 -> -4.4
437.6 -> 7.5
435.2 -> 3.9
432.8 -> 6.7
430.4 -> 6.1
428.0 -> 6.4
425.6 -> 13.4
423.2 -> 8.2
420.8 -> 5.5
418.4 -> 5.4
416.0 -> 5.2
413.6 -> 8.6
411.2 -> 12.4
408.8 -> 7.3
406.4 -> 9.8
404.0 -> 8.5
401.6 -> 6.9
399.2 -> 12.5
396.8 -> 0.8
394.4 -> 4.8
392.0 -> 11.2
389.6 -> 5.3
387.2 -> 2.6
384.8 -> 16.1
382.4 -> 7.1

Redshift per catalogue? 0.88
